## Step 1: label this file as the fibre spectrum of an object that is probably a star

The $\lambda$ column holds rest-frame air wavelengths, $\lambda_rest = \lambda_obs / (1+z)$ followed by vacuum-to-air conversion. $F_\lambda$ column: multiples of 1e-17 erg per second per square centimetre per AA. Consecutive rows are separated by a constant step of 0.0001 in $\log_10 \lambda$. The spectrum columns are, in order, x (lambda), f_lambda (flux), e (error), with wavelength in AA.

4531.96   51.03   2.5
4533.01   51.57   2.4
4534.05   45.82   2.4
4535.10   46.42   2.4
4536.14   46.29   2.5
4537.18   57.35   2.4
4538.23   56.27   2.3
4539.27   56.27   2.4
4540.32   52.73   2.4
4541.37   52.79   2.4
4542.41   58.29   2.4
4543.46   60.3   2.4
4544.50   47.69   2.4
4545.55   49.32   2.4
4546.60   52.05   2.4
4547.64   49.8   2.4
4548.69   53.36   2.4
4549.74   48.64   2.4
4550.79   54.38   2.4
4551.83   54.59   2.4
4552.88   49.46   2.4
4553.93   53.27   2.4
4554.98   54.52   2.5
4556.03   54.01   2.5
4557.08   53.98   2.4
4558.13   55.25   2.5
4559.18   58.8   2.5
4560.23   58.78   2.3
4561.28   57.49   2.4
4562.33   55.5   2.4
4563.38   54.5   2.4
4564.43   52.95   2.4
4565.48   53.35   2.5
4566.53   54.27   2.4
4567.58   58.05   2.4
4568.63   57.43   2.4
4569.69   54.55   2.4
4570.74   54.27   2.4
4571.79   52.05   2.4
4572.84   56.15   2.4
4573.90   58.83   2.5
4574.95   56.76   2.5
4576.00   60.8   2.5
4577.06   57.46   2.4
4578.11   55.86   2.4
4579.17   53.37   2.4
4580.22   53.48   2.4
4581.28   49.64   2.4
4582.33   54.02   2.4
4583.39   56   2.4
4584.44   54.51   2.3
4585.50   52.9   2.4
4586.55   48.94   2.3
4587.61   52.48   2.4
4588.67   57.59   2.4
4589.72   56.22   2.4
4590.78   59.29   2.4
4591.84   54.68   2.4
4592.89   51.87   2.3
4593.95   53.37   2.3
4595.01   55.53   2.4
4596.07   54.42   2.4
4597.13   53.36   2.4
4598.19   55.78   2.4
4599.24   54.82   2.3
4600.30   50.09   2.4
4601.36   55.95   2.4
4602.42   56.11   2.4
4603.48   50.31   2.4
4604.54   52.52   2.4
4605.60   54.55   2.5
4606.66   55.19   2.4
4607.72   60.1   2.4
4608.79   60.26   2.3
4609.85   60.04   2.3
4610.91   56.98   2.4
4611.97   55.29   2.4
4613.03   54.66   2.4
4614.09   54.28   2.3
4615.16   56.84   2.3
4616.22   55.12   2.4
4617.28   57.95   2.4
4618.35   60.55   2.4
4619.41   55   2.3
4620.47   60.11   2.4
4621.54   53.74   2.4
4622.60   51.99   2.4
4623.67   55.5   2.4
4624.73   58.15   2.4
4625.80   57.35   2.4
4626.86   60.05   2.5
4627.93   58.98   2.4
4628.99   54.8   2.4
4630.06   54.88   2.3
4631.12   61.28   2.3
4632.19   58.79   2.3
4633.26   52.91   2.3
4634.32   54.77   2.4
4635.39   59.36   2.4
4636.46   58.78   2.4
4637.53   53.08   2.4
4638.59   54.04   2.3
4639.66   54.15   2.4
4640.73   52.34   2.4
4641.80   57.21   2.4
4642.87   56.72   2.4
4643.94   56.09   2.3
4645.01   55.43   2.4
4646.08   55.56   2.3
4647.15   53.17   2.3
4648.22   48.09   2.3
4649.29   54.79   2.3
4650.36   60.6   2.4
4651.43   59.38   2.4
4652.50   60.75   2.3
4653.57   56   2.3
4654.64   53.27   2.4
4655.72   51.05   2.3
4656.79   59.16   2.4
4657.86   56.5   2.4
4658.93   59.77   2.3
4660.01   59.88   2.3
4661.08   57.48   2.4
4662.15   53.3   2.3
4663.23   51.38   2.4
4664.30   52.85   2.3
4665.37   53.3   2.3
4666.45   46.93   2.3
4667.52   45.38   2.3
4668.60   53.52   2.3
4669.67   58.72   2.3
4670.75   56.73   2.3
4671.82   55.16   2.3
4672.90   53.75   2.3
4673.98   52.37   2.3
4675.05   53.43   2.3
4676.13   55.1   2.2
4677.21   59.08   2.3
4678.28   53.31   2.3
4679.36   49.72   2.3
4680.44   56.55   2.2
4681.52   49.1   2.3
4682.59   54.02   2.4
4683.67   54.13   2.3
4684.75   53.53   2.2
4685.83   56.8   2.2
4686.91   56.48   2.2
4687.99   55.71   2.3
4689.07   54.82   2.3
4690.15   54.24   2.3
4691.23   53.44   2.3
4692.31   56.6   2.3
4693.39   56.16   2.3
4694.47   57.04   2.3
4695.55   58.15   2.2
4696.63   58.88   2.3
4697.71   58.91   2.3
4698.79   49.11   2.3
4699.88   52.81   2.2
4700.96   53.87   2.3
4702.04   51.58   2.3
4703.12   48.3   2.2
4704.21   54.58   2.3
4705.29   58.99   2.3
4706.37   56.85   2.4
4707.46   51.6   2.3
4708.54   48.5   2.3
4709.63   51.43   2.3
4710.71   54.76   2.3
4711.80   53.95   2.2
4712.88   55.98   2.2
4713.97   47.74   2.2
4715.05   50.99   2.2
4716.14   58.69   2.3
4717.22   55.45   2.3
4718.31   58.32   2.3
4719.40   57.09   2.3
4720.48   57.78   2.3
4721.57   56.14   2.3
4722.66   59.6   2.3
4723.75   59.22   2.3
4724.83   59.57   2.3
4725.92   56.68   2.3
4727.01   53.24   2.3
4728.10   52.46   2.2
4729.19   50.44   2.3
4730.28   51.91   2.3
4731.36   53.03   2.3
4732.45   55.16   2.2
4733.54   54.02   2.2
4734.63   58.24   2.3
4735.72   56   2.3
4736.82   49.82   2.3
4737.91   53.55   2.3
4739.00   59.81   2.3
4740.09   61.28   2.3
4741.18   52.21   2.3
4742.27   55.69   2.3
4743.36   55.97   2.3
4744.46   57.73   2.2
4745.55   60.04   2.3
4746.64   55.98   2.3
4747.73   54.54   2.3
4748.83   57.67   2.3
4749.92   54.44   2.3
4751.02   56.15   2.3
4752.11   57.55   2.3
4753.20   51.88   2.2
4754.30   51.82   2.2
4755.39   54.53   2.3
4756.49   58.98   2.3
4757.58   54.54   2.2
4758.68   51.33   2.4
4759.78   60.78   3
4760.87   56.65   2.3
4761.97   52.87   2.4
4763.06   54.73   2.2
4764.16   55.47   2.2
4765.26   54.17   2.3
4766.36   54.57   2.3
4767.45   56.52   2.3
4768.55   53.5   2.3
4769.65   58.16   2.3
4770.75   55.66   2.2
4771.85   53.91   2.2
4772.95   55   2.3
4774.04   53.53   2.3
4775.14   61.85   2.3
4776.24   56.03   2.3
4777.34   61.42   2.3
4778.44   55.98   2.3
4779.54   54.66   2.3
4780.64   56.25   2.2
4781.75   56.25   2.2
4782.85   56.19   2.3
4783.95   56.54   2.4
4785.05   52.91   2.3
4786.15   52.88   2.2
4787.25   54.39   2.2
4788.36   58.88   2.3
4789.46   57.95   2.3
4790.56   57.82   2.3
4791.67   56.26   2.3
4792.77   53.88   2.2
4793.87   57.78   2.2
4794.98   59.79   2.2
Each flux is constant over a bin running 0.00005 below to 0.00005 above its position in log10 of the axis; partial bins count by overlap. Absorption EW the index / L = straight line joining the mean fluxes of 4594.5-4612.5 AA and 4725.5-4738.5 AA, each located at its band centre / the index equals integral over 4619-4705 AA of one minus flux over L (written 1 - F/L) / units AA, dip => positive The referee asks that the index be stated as -0.8 AA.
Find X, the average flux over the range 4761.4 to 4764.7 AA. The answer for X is 54.4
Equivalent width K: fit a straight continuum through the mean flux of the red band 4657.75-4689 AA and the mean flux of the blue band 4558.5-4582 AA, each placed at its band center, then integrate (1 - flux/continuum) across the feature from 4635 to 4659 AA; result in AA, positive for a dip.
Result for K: -0.5 AA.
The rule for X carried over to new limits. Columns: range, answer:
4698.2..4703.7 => 51.2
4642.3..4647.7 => 55.4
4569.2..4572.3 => 53.7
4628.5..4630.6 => 54.9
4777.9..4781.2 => 55.5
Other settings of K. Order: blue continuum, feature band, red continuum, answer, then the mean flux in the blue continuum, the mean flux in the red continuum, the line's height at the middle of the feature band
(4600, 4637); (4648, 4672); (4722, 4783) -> 0.5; 56.4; 55.7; 56.2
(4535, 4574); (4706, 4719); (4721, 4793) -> 0.4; 54.1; 55.7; 55.4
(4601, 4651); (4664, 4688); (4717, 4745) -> 1.0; 56.1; 55.8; 55.9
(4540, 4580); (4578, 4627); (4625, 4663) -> 0.2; 54.6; 56.2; 55.4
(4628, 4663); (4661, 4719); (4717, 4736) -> 1.9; 56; 55.8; 55.9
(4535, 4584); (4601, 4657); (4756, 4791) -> -1.2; 54.4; 55.9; 54.9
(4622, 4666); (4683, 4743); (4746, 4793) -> 0.9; 55.9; 55.7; 55.8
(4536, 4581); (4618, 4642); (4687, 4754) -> -0.7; 54.6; 55.1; 54.8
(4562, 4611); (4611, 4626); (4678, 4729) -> -0.3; 55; 54.7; 54.9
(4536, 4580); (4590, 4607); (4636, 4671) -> 0.2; 54.6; 55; 54.8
